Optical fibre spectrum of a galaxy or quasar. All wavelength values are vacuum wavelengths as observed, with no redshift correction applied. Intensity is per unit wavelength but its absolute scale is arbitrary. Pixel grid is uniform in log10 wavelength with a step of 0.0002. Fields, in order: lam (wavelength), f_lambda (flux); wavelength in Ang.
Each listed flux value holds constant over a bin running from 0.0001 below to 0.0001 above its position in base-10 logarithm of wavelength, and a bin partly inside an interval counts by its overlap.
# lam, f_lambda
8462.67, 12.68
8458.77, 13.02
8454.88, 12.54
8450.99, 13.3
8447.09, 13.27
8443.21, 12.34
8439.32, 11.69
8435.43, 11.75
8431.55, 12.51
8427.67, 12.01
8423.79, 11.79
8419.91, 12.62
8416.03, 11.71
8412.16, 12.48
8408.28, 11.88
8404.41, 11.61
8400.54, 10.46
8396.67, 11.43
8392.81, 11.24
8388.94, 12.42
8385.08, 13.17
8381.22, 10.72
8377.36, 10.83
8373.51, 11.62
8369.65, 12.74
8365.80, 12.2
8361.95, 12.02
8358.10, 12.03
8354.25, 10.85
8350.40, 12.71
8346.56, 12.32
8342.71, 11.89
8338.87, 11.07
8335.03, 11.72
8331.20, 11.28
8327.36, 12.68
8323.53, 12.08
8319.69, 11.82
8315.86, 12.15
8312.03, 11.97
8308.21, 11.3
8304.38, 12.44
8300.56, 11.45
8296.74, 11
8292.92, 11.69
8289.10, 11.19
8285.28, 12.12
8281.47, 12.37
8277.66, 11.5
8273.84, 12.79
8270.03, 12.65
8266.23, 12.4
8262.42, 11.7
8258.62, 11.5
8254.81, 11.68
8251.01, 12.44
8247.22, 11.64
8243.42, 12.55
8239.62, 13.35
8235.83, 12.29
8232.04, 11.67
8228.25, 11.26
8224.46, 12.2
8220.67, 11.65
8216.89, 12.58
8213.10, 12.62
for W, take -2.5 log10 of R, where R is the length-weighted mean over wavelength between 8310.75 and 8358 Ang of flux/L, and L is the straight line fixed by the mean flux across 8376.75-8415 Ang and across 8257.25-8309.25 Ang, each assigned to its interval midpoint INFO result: -0.01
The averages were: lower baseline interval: 11.9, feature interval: 11.9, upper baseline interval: 11.7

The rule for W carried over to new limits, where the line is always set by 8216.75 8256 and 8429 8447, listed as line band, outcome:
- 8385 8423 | 0.032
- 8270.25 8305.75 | 0.024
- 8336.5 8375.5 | 0.020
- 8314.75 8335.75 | 0.017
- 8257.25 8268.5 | 0.018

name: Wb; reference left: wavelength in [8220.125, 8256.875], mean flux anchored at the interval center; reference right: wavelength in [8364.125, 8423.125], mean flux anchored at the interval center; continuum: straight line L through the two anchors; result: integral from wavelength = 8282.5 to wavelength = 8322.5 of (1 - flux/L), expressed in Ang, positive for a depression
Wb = 0.8 Ang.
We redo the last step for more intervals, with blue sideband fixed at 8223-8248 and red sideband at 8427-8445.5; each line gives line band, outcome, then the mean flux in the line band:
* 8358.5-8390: 0.41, 12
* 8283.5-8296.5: 0.60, 11.6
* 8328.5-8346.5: 0.74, 11.6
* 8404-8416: 0.11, 12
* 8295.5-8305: 0.45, 11.6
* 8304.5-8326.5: 0.33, 11.9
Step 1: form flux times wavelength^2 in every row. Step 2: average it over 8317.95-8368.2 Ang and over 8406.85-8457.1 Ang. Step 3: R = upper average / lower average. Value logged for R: 1.06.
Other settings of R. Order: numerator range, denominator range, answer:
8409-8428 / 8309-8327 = 1.03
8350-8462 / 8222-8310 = 1.04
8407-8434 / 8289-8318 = 1.07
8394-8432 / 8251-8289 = 1.01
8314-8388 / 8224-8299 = 1.01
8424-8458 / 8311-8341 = 1.08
